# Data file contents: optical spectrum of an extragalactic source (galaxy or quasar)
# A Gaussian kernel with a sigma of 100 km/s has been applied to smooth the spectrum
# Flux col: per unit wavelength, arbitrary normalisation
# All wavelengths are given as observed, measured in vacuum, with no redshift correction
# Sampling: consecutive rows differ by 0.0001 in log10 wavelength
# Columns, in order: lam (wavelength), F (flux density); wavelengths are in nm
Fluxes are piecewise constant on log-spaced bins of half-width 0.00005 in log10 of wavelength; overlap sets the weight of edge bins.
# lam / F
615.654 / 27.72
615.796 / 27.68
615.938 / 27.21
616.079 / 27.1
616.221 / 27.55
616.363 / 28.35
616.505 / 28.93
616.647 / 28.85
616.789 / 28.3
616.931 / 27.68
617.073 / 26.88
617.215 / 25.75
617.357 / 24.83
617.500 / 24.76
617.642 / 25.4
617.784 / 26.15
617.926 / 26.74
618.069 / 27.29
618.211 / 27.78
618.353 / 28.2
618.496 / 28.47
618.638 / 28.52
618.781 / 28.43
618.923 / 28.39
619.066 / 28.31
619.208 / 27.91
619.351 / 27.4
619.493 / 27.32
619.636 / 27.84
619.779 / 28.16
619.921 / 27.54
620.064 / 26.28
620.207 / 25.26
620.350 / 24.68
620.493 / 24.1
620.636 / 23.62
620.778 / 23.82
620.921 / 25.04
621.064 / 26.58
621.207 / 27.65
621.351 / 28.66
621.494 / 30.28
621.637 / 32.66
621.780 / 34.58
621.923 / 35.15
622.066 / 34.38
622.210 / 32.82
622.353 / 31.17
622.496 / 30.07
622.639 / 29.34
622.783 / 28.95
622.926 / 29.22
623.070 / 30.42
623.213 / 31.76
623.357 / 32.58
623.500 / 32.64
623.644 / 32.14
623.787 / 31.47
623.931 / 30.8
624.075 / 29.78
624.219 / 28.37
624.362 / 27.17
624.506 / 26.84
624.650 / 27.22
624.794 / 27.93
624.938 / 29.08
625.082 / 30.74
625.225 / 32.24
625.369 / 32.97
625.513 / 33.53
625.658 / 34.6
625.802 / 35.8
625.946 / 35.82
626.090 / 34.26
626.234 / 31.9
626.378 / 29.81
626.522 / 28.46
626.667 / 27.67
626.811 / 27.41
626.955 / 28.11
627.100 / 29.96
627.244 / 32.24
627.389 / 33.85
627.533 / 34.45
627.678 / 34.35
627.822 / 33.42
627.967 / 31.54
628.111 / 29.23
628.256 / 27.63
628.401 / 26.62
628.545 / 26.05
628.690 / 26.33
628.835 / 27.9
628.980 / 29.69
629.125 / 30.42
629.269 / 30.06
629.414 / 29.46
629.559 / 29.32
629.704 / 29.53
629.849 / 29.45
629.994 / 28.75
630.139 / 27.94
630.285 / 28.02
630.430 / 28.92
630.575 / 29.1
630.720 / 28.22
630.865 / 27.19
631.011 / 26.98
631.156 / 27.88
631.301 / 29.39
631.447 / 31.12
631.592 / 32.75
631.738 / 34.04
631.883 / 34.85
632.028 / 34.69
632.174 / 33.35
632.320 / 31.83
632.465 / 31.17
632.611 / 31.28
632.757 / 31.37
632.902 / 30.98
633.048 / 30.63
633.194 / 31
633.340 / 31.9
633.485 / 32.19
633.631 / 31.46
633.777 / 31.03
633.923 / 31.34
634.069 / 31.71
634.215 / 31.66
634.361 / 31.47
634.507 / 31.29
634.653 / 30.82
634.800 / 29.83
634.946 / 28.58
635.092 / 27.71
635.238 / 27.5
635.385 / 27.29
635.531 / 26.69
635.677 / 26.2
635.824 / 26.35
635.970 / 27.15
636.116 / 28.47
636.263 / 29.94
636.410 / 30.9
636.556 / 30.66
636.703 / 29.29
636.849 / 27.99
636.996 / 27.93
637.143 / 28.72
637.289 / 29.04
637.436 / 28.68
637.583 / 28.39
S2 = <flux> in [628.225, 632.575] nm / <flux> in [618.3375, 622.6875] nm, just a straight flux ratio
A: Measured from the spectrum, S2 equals 1.0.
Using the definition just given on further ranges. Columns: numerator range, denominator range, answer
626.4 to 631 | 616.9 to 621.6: 1.09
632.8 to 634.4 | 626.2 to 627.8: 1.02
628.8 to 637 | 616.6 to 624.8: 1.05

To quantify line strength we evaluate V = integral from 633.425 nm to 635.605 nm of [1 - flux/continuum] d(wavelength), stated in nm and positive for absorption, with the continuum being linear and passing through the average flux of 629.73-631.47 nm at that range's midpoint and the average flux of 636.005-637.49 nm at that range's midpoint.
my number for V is -0.085 nm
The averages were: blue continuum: 28.5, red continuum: 29.1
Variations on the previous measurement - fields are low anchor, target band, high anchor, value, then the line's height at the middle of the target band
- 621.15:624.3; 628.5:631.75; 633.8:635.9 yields 0.104 nm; 30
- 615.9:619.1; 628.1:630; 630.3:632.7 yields 0.099 nm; 30.1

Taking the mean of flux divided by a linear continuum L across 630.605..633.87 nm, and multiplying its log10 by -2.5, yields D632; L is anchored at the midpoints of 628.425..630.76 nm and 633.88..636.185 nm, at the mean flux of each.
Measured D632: -0.08 mag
